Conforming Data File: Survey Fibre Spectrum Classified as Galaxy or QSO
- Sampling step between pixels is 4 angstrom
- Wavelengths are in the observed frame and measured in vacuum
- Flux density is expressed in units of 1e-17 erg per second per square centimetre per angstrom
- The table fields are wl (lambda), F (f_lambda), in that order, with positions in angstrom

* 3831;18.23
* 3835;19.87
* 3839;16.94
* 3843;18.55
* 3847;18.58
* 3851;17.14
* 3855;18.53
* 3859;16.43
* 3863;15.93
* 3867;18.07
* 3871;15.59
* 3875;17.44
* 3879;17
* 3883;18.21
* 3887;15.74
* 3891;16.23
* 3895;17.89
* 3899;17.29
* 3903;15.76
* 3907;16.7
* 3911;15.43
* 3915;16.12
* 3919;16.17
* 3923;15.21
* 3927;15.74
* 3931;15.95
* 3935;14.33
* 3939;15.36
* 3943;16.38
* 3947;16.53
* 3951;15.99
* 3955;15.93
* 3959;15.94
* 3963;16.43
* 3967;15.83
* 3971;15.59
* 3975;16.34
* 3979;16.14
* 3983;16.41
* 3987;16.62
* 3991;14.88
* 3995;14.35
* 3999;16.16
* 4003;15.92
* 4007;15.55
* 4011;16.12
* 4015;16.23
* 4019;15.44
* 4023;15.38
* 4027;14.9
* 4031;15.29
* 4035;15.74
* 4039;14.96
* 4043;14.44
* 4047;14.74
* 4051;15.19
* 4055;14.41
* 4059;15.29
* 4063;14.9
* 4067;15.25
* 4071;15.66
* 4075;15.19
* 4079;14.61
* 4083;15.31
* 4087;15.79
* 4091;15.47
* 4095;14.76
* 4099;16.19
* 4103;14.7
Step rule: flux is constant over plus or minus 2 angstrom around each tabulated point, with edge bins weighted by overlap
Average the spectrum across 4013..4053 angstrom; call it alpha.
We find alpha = 15.2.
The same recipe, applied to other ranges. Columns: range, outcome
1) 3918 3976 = 15.8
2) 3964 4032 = 15.7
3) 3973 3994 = 16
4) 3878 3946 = 16.2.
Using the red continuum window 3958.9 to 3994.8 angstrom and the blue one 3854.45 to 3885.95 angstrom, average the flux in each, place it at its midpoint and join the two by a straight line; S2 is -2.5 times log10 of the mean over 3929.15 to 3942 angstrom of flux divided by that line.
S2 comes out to 0.07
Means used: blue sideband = 17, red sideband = 15.9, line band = 15.3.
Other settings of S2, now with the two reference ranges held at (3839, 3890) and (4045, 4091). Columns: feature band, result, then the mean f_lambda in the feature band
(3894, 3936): 0.04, 16.1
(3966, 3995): 0.01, 15.9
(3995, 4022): 0.00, 15.8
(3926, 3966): 0.04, 15.9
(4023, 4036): 0.02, 15.3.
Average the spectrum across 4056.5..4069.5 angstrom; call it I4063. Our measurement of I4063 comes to 15.1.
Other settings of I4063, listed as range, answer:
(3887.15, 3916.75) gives 16.4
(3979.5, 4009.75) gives 15.7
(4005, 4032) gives 15.6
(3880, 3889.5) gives 16.9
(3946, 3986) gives 16.1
